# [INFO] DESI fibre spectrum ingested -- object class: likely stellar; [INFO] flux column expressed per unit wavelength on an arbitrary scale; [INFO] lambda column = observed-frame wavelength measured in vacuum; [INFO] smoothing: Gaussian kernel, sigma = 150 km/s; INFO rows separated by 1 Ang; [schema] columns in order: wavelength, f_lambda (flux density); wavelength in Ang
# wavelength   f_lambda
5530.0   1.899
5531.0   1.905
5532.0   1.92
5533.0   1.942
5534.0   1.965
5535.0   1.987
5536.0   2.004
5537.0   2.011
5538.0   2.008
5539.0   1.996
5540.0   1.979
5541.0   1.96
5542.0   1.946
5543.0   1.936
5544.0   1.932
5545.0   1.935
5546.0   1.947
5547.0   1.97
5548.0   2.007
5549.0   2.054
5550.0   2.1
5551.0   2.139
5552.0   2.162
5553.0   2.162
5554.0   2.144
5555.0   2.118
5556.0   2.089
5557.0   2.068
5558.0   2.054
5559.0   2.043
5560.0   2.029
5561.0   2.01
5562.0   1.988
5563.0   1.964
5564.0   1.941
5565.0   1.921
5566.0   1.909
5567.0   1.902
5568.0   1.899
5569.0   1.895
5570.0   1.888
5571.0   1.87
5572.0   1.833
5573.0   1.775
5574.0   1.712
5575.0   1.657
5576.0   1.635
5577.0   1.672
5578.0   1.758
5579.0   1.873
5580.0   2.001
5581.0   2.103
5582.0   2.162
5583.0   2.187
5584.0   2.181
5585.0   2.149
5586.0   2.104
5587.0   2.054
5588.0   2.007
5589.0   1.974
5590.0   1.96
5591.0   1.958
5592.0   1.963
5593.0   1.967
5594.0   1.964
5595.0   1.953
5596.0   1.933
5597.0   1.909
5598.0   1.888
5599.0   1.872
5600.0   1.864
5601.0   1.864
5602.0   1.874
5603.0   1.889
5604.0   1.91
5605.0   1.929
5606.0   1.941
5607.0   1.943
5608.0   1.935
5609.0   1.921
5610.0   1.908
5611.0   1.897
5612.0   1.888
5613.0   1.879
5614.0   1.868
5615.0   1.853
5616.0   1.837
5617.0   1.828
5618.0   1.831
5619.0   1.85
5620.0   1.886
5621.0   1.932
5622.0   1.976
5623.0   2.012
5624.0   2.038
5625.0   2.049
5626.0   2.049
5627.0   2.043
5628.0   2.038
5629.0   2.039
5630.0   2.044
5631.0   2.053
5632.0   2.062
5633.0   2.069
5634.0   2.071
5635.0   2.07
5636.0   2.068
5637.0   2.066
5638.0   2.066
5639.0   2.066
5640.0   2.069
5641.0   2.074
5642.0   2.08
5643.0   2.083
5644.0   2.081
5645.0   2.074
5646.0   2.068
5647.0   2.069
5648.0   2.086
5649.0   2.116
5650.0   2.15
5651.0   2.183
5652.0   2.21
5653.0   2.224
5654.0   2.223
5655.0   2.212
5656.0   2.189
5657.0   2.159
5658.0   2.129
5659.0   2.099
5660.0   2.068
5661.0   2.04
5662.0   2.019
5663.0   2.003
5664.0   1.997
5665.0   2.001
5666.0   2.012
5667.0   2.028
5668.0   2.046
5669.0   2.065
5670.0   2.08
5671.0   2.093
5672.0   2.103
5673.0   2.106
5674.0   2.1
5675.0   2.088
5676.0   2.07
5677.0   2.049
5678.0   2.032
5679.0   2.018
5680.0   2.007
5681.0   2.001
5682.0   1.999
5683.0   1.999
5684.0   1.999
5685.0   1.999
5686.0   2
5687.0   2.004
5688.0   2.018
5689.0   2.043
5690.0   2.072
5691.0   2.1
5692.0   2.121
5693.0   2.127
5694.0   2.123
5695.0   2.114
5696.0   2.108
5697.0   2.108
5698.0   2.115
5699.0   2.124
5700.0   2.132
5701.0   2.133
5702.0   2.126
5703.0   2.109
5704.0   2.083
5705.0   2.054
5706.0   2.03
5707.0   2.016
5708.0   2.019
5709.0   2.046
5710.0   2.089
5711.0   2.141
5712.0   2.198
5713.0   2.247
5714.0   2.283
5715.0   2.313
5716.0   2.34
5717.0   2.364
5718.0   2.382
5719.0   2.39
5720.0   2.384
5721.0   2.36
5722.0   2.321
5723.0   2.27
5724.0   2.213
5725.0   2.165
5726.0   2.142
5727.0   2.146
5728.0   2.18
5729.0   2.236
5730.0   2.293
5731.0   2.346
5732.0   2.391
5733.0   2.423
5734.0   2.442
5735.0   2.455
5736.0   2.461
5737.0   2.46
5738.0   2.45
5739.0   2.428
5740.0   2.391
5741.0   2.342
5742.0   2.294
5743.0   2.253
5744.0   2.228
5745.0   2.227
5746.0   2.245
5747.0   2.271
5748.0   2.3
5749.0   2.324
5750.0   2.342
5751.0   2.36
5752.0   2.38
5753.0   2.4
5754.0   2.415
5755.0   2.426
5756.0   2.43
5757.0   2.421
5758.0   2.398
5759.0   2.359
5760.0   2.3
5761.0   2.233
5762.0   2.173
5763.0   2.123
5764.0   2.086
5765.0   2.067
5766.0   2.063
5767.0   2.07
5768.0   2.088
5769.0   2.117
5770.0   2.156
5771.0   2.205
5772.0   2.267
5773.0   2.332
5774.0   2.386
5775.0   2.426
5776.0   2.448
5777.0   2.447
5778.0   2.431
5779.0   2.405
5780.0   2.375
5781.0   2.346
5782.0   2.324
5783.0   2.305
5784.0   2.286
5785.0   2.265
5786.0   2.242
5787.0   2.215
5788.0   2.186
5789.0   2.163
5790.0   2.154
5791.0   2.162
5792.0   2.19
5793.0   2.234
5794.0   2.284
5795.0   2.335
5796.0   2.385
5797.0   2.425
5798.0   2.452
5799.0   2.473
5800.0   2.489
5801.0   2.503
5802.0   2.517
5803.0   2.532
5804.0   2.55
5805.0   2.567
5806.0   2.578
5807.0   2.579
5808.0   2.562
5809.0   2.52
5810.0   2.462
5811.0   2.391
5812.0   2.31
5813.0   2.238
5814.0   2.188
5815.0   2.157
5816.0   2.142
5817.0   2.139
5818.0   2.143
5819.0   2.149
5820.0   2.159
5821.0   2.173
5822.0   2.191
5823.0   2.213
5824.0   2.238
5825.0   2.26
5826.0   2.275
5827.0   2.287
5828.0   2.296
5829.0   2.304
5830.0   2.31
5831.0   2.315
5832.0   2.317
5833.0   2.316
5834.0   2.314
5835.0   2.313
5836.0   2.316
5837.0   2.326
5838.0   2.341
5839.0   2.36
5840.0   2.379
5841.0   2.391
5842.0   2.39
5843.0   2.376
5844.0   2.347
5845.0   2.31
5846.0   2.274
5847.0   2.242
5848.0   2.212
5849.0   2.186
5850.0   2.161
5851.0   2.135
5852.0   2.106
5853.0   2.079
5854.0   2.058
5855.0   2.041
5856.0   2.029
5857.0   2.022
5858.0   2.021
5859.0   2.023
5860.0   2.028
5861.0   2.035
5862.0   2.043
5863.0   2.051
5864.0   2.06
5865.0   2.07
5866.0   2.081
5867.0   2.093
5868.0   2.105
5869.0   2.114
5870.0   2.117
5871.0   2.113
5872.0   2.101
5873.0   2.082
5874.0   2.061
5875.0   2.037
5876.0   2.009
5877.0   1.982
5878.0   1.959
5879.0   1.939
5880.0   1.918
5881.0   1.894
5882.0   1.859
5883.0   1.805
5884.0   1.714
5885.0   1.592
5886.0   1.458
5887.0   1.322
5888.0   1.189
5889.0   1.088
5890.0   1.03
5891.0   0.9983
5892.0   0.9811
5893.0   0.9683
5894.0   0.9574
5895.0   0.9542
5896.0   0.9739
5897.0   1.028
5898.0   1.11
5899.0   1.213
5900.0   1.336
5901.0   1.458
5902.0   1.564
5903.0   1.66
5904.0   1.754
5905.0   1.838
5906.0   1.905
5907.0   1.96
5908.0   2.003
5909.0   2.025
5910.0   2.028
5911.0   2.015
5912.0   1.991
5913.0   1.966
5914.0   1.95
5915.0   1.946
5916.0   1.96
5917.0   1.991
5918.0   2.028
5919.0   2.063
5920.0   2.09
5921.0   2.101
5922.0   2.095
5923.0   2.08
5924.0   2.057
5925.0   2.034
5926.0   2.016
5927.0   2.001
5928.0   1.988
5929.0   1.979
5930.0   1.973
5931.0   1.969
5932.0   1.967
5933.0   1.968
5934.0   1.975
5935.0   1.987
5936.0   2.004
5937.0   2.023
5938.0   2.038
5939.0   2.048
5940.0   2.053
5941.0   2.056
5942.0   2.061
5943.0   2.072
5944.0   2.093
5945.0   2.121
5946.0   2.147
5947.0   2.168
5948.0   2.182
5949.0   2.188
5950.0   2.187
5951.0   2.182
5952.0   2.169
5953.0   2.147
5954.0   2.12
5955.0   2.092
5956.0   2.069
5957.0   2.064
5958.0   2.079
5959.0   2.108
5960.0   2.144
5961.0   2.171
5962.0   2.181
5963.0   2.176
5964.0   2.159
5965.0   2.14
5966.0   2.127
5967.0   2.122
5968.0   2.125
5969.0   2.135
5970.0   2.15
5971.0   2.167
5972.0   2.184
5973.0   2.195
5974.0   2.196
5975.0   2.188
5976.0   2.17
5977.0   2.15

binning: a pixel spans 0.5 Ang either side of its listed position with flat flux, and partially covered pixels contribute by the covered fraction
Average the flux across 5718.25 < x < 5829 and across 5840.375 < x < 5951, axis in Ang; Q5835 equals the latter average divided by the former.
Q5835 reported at 0.83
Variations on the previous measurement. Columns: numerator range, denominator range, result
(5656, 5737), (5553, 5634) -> 1.10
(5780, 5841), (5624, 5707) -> 1.12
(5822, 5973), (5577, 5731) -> 0.97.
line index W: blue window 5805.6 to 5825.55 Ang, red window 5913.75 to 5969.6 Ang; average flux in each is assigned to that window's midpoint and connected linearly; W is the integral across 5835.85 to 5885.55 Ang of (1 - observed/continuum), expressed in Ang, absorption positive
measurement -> 2.6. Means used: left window 2.29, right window 2.08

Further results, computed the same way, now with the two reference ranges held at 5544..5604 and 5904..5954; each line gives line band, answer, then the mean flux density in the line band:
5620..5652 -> -1.4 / 2.06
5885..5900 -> 6.8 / 1.12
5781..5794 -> -1.5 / 2.23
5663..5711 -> -1.8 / 2.06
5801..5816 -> -3.1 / 2.43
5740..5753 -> -2.0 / 2.3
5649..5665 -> -1.1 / 2.12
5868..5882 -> 0.0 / 2.02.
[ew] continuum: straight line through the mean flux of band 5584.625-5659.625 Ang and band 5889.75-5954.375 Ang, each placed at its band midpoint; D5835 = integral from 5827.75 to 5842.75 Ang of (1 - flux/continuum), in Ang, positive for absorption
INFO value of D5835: -3.5 Ang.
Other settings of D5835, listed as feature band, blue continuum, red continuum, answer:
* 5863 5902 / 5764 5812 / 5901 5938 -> 8.39 Ang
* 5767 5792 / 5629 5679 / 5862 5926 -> -4.65 Ang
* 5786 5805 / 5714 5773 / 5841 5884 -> -1.28 Ang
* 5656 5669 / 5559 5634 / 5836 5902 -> -0.92 Ang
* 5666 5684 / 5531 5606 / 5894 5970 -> -0.82 Ang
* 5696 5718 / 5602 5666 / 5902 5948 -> -1.45 Ang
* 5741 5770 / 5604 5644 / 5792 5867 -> -1.31 Ang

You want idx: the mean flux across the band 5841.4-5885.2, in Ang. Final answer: 2.07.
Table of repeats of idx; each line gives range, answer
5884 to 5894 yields 1.2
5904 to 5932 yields 2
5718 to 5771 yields 2.29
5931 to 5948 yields 2.05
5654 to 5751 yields 2.17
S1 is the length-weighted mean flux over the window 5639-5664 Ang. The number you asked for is 2.11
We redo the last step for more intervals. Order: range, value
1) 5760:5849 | 2.3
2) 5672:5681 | 2.06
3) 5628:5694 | 2.07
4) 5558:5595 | 1.94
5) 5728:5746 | 2.35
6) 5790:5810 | 2.43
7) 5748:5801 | 2.3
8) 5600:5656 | 2.01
